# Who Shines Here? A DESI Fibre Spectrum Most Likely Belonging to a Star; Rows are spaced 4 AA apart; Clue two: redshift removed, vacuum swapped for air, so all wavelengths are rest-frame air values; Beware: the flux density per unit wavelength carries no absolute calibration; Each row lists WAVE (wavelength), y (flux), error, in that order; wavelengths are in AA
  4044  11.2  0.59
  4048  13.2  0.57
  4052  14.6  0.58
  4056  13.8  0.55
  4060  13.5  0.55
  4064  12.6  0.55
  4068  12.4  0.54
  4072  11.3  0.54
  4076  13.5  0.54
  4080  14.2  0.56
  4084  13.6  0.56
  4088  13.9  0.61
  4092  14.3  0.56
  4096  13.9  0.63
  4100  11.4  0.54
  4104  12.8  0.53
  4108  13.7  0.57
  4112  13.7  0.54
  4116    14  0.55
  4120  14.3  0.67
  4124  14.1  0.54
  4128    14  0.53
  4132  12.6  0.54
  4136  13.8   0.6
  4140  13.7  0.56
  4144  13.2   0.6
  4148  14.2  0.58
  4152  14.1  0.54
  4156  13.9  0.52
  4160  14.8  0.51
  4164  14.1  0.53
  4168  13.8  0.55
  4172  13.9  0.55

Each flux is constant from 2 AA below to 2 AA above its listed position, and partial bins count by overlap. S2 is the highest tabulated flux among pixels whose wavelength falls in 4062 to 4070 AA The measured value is 12.6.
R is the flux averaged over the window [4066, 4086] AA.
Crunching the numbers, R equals 13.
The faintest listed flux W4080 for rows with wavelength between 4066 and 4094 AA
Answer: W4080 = 11.3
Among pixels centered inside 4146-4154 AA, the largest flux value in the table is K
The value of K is 14.2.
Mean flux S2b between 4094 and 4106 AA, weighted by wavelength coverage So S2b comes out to 12.7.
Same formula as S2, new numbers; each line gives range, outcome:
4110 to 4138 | 14.3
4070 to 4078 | 13.5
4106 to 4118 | 14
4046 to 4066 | 14.6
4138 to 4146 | 13.7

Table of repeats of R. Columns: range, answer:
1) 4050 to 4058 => 14.2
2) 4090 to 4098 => 14.1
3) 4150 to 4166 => 14.2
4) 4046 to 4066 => 13.5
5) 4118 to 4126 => 14.2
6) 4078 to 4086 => 13.9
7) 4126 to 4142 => 13.5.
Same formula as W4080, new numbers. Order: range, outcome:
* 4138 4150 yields 13.2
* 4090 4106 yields 11.4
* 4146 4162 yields 13.9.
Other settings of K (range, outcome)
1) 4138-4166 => 14.8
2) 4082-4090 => 13.9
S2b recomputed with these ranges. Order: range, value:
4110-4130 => 14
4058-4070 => 12.8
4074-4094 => 13.9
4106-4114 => 13.7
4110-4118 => 13.8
